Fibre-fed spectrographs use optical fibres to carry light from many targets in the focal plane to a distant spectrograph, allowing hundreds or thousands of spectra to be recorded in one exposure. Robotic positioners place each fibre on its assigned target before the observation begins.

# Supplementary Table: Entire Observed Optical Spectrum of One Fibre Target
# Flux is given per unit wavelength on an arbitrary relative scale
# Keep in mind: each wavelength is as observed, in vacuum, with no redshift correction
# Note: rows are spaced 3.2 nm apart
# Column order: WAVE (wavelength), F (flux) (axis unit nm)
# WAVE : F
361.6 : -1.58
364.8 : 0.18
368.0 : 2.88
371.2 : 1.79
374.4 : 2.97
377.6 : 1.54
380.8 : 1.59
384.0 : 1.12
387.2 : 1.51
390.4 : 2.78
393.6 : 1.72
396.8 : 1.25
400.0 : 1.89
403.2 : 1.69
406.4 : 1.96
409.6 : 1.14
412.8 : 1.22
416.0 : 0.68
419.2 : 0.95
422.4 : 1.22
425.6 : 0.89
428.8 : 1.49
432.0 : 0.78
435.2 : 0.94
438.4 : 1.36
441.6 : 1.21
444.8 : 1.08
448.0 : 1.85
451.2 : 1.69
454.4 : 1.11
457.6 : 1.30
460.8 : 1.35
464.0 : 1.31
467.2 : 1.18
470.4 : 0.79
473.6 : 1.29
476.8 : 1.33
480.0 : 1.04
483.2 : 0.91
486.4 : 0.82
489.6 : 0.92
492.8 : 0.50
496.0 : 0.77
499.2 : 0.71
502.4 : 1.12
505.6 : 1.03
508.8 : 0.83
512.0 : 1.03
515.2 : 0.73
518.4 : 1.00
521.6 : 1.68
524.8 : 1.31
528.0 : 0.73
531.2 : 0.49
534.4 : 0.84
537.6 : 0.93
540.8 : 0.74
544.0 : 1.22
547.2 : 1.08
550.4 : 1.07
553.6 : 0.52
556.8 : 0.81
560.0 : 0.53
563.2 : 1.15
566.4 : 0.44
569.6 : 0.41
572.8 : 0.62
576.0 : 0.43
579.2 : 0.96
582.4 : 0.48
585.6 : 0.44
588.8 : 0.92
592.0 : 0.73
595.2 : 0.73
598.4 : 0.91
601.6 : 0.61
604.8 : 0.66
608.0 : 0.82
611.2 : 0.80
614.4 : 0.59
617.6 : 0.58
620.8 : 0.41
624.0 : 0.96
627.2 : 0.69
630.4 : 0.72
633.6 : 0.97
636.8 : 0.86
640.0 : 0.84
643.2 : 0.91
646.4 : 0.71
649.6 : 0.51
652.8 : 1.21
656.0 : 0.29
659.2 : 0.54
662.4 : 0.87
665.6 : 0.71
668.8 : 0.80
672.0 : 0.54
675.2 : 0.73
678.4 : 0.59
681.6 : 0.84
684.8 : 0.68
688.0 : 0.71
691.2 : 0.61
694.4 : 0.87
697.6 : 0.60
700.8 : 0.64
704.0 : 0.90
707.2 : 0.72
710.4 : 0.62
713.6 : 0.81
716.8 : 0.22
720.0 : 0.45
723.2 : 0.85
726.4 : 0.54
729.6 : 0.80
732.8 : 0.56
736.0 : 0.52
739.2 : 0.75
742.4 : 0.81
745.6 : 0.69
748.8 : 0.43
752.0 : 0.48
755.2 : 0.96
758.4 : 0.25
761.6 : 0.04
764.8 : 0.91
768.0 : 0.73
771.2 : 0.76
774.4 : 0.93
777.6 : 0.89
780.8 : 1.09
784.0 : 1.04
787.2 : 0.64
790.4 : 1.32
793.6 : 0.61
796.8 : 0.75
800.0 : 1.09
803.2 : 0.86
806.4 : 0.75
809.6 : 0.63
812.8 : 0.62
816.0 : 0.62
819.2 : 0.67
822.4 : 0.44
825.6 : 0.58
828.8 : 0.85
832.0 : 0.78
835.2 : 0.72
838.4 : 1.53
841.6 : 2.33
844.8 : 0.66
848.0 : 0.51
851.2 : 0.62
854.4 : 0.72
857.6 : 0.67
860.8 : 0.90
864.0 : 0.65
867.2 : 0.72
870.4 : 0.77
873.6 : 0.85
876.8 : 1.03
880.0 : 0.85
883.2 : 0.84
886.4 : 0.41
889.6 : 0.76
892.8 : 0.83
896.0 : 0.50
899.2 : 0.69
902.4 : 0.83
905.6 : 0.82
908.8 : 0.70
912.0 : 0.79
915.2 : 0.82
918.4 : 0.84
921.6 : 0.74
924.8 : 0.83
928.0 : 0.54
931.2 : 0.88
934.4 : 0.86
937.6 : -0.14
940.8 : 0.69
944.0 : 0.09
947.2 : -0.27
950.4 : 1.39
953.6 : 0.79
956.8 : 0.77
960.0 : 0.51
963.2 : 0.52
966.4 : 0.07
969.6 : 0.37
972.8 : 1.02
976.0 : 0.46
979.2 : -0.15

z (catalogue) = 1.25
